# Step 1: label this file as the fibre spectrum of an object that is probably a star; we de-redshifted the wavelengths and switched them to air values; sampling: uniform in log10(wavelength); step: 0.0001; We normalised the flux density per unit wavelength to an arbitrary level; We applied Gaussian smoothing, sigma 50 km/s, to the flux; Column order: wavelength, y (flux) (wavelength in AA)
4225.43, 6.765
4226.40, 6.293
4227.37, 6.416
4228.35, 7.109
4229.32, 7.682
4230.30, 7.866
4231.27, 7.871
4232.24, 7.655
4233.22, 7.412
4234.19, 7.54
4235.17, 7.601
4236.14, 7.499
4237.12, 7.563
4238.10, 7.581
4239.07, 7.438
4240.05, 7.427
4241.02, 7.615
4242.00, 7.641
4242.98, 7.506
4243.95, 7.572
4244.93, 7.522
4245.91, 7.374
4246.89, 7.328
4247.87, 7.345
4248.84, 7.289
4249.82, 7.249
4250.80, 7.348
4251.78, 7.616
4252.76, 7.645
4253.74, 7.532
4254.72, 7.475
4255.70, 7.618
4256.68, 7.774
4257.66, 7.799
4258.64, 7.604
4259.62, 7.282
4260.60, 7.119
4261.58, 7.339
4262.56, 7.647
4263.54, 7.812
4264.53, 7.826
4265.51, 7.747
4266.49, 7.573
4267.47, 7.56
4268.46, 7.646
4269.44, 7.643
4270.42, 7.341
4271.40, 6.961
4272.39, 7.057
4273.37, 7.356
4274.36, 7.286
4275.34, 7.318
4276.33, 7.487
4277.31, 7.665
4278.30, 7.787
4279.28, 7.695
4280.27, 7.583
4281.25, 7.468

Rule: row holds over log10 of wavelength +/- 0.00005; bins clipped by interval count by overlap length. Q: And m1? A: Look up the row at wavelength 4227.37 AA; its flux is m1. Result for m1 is 6.416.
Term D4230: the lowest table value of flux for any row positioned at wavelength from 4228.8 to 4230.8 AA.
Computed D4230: 7.682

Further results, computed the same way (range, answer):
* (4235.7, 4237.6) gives 7.499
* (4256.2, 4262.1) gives 7.119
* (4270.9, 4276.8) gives 6.961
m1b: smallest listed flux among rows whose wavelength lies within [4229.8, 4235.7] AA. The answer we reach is 7.412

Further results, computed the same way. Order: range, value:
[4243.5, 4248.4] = 7.328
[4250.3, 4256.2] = 7.348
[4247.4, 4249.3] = 7.289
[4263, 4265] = 7.812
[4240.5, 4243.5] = 7.506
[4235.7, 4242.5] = 7.427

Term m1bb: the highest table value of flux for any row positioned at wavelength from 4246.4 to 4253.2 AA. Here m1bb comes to 7.645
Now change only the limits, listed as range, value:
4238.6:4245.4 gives 7.641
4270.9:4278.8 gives 7.787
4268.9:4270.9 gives 7.643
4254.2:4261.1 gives 7.799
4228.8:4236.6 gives 7.871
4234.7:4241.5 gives 7.615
